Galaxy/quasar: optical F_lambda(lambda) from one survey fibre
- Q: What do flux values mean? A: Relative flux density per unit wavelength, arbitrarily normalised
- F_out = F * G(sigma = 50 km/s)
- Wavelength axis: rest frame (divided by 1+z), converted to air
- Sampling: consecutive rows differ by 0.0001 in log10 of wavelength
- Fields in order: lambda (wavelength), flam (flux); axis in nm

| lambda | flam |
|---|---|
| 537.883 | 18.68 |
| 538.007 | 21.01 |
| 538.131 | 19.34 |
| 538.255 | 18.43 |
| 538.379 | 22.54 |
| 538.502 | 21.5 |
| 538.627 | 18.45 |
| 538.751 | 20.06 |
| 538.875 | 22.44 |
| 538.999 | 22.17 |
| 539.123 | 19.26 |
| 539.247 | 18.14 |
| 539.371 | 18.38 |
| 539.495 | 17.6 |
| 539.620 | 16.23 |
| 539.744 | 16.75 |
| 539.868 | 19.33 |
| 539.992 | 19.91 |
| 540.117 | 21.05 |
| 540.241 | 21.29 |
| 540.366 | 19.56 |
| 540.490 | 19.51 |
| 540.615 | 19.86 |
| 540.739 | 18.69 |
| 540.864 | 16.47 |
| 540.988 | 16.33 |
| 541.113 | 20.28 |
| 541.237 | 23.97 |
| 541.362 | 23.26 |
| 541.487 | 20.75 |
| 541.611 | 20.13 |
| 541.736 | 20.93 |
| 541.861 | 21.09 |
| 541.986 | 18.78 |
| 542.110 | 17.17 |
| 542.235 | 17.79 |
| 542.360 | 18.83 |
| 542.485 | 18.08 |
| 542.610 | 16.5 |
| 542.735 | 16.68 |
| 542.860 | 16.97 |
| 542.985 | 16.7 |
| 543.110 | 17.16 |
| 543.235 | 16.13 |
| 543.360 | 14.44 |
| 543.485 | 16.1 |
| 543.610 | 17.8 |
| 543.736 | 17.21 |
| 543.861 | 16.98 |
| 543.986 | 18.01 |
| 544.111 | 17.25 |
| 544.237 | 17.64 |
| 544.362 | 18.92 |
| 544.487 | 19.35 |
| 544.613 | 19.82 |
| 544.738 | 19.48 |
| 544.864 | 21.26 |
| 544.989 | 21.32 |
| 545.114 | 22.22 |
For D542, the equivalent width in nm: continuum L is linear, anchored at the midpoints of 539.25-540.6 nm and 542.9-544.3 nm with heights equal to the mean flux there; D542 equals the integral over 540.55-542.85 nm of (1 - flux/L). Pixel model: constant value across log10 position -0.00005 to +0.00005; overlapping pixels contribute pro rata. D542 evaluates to -0.15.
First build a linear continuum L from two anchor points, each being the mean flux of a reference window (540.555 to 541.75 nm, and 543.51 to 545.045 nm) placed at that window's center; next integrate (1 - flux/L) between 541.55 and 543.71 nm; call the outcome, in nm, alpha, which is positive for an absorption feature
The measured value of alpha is 0.19 nm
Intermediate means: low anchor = 20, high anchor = 18.7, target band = 17.7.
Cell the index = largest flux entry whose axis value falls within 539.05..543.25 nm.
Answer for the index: 23.97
